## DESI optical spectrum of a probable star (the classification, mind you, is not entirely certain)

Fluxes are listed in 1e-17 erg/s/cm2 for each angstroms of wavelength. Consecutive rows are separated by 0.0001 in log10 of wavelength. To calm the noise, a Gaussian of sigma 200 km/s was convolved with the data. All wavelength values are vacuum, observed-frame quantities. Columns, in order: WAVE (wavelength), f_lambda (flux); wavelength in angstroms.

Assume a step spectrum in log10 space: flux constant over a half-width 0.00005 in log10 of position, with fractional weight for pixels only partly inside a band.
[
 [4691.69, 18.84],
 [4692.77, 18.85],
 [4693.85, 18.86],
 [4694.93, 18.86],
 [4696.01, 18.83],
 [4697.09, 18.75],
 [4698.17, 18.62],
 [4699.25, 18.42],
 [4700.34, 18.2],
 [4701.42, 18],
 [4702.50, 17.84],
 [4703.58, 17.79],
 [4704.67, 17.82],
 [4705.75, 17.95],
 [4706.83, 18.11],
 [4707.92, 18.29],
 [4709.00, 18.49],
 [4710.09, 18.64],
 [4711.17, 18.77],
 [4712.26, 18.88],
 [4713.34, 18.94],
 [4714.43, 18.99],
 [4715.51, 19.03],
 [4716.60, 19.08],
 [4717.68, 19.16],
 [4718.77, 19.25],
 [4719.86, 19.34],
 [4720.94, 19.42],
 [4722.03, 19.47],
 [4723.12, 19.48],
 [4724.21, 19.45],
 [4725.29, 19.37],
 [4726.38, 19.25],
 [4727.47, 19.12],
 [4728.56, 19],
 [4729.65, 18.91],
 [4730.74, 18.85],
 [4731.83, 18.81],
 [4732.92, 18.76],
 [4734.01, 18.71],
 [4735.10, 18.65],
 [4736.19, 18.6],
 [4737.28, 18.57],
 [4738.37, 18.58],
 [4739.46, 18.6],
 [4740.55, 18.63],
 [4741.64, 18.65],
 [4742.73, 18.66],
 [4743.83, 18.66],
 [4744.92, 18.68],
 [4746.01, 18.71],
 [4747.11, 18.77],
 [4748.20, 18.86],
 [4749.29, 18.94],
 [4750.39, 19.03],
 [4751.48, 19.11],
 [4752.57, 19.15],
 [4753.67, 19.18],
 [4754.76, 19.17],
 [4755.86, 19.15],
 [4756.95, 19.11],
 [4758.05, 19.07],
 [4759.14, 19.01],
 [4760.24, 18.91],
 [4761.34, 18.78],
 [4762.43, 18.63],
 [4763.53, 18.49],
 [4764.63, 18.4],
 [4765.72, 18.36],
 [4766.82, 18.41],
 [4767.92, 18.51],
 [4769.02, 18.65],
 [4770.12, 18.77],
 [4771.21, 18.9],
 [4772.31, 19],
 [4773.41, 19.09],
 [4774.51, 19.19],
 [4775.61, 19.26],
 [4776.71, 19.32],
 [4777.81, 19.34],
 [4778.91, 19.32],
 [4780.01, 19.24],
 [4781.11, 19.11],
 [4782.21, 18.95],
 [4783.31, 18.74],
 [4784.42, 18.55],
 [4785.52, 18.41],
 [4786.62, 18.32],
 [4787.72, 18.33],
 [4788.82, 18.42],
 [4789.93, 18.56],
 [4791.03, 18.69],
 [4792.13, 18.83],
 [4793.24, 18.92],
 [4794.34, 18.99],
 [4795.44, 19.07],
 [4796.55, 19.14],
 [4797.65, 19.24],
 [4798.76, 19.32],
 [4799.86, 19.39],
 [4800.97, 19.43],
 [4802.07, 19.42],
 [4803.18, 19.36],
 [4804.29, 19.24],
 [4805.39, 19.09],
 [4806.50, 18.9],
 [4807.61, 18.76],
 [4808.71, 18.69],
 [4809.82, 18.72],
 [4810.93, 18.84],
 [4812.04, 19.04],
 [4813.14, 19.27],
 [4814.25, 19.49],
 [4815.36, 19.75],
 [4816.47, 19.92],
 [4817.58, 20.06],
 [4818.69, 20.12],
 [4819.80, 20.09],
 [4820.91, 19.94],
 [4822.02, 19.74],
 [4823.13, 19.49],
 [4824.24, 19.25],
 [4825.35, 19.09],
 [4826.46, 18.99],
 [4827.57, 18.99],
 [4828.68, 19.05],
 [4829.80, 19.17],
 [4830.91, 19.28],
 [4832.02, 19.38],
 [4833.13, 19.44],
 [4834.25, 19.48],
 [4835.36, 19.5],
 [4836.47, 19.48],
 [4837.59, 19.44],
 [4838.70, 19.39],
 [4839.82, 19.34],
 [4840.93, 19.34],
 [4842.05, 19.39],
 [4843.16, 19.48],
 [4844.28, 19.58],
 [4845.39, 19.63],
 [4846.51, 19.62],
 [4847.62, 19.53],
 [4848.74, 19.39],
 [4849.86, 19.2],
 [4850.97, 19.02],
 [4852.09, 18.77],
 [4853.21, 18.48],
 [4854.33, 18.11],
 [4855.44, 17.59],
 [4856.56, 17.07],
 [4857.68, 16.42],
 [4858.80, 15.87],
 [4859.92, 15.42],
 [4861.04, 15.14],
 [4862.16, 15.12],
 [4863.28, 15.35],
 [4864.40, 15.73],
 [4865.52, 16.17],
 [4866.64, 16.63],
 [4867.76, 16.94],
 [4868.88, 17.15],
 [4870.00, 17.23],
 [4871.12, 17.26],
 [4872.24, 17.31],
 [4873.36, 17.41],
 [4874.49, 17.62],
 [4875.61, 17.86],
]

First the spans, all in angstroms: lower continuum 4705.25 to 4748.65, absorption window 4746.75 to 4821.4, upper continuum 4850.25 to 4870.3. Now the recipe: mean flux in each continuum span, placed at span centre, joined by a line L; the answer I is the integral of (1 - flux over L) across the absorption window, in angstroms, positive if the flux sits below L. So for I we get -4.4 angstroms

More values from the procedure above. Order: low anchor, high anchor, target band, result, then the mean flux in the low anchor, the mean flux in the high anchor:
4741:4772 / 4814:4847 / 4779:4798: 0.30 angstroms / 18.8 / 19.5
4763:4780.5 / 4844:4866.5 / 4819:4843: -1.99 angstroms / 18.9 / 17.5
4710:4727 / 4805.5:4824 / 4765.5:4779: 0.26 angstroms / 19.2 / 19.4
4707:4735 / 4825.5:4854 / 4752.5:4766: 0.15 angstroms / 19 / 19.3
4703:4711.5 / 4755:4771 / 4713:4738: -0.90 angstroms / 18.2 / 18.7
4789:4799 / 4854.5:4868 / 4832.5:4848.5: -2.31 angstroms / 18.9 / 16.2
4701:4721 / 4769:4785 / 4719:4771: -0.14 angstroms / 18.6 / 19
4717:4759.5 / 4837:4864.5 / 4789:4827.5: -1.73 angstroms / 19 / 18.1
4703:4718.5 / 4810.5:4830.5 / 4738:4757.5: 0.01 angstroms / 18.6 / 19.5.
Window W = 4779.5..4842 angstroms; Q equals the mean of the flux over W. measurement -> 19.2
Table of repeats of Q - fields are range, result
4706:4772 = 18.9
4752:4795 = 18.9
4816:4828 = 19.6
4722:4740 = 18.9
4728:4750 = 18.7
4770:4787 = 19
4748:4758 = 19.1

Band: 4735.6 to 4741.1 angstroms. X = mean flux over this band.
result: 18.6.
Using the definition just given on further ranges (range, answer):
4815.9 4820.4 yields 20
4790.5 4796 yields 18.9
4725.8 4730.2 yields 19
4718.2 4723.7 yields 19.4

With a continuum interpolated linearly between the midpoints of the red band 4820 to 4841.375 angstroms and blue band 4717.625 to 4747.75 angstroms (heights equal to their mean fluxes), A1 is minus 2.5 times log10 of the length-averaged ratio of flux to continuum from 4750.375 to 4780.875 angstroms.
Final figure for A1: 0.01 mag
